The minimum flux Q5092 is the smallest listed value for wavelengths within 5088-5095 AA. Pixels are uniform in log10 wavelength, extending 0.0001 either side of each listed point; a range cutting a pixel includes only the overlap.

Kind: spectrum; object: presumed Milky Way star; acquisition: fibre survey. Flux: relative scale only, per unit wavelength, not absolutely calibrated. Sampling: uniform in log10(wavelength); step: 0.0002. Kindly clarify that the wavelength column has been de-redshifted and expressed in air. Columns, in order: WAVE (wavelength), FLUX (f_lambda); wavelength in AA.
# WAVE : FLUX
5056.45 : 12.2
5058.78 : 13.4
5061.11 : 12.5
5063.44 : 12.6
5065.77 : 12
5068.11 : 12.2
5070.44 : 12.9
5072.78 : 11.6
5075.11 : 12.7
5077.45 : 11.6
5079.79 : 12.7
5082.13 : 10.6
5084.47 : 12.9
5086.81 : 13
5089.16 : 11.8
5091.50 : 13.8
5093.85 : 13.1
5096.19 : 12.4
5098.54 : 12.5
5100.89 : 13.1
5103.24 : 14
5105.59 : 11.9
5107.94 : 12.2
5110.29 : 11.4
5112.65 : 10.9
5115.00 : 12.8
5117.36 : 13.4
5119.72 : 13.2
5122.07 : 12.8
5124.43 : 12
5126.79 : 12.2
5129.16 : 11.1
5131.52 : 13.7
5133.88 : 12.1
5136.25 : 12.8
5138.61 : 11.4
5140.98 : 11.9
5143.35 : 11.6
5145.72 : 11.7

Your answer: 11.8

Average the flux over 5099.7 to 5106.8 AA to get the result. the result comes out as 13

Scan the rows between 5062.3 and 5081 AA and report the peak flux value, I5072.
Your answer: 12.9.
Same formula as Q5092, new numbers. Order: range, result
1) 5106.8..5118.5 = 10.9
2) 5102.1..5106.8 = 11.9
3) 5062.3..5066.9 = 12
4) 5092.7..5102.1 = 12.4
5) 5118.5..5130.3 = 11.1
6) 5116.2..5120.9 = 13.2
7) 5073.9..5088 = 10.6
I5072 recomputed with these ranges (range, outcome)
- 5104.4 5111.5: 12.2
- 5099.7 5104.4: 14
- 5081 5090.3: 13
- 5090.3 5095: 13.8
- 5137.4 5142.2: 11.9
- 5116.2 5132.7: 13.7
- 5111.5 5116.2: 12.8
